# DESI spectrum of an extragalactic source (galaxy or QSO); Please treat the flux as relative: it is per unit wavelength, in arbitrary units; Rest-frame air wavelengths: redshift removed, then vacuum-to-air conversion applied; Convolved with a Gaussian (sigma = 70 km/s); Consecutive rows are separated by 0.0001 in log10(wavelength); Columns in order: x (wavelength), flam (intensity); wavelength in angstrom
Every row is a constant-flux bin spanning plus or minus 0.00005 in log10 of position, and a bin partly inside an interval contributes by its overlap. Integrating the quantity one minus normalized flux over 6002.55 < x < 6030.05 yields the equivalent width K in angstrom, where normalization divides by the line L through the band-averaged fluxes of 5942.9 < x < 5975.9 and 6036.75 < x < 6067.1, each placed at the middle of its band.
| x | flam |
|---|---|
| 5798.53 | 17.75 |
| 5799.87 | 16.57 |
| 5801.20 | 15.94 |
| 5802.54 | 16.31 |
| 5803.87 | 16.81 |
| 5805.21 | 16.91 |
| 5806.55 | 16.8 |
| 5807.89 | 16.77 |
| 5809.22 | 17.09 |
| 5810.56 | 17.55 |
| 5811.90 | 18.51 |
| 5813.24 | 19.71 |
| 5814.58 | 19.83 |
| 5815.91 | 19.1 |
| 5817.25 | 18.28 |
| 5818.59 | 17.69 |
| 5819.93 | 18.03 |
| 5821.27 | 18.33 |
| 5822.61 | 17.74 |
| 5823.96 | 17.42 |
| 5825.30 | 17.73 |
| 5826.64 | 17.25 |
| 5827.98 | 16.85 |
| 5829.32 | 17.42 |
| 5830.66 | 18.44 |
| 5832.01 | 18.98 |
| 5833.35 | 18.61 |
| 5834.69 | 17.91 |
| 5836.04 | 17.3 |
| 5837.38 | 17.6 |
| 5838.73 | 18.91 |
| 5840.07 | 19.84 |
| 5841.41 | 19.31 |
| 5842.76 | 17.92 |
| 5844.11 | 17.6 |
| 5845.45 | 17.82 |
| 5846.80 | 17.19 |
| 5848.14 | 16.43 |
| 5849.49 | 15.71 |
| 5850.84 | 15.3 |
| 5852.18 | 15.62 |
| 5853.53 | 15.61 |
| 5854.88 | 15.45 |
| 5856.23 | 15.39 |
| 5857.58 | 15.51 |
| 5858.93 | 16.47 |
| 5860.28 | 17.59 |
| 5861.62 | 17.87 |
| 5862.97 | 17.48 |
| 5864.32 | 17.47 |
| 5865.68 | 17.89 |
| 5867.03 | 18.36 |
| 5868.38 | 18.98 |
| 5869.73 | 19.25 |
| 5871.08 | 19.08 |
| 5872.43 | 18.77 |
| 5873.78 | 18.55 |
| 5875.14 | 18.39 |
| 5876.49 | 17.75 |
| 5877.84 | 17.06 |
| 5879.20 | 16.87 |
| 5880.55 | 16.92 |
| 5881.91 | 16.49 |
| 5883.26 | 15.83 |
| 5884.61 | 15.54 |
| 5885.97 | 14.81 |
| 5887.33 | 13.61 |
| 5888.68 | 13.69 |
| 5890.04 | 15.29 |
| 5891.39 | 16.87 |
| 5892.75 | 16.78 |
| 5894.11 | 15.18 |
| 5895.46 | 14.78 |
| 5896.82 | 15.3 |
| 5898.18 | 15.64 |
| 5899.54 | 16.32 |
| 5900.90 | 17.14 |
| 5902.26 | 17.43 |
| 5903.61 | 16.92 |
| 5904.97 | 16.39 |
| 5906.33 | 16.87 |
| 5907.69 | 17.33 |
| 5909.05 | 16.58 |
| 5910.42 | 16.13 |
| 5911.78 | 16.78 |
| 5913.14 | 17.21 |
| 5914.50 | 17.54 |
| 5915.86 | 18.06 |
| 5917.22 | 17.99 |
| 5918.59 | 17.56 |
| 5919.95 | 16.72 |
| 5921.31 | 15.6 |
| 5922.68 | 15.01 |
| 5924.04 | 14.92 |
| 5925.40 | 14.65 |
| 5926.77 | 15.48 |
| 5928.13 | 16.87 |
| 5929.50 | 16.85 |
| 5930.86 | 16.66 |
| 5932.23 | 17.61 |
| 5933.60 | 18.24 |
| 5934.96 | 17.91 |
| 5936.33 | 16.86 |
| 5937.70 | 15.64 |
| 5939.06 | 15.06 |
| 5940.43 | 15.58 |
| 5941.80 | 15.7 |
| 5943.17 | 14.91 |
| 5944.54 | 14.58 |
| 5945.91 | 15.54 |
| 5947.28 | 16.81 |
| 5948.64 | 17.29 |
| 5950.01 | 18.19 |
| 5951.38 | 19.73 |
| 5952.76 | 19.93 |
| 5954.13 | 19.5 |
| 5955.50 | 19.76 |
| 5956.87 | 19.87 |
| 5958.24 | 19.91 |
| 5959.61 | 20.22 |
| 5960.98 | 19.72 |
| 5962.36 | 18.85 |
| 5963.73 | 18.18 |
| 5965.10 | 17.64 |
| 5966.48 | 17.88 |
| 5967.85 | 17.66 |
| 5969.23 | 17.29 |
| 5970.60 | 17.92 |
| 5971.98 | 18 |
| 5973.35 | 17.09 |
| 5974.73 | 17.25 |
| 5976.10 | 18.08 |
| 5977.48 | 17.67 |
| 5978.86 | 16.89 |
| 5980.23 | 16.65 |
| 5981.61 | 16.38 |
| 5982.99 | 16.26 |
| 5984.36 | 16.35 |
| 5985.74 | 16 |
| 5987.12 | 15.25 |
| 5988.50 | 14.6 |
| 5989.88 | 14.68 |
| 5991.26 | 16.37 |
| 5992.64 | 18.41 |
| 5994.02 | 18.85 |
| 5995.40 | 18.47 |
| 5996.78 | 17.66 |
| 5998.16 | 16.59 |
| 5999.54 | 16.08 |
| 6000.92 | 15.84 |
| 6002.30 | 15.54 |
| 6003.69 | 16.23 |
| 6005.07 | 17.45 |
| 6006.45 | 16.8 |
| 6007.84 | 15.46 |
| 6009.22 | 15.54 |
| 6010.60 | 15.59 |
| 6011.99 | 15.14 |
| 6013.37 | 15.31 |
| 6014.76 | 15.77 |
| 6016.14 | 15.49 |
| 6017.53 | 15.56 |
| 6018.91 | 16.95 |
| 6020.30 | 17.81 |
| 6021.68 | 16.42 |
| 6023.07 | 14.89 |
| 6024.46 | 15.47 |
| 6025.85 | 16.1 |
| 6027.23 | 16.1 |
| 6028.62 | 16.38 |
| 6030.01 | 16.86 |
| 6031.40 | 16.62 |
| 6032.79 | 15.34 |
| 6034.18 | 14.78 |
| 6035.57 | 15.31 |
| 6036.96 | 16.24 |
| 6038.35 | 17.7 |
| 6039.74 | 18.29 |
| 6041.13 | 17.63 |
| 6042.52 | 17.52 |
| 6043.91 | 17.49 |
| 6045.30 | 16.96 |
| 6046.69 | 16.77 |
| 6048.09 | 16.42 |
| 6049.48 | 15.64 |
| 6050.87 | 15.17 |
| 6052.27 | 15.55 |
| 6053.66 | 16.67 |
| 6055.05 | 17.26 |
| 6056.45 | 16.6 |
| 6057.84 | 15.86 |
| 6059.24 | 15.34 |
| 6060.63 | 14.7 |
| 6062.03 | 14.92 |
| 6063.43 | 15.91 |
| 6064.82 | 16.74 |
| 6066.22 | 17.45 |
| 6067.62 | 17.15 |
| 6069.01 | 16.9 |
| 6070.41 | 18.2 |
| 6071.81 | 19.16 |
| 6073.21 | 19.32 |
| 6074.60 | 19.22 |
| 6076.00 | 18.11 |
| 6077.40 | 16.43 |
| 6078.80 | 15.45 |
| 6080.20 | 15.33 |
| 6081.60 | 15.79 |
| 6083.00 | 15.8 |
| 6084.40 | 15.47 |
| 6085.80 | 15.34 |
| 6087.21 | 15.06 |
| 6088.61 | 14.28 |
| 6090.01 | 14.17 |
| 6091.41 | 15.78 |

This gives 1.74 angstrom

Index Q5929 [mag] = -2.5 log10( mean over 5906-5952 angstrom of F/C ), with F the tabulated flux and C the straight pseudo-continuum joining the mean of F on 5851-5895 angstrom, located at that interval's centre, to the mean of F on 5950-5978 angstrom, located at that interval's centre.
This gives 0.08 mag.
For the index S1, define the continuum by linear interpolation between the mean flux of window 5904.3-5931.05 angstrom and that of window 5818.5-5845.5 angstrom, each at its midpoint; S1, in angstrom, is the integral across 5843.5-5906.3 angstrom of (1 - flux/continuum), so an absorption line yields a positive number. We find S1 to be 2.3 angstrom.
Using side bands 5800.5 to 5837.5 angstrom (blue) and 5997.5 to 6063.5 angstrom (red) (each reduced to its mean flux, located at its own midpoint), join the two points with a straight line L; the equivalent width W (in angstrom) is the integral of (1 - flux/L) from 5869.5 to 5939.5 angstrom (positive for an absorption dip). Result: 2.2 angstrom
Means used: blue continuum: 17.8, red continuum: 16.2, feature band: 16.6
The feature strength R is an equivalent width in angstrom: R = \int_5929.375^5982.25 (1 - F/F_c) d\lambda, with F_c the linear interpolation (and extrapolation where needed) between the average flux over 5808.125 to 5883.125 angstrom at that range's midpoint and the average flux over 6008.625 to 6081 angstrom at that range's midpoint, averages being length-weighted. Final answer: -1.9 angstrom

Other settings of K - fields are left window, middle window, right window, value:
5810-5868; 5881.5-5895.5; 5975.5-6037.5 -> 1.5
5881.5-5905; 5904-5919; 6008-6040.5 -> -1.2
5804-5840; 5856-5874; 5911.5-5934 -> -0.4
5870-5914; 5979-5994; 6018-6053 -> 0.2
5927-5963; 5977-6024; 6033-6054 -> 1.9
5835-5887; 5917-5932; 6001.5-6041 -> 0.5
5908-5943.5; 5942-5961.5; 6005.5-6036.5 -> -2.2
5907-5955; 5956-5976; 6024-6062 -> -2.1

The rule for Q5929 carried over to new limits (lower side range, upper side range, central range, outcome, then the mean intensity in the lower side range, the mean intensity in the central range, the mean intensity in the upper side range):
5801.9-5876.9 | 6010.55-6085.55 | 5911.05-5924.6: 0.028 mag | 17.7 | 16.8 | 16.4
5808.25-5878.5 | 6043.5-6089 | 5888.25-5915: 0.069 mag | 17.7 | 16.3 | 16.4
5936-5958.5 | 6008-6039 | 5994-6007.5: -0.029 mag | 17.3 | 16.8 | 16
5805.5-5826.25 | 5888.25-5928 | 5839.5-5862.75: 0.032 mag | 18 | 16.9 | 16.3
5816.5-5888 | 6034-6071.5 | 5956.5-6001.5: -0.035 mag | 17.4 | 17.4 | 16.5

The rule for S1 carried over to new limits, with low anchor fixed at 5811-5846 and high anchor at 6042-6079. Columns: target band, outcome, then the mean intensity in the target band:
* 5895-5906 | 0.92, 16.3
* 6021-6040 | 0.95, 16.1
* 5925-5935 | 0.47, 16.8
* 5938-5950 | 1.16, 15.8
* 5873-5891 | 1.67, 16.2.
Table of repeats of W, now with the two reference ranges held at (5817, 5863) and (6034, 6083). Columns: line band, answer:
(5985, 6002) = 0.4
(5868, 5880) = -0.7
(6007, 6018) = 0.9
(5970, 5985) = -0.2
